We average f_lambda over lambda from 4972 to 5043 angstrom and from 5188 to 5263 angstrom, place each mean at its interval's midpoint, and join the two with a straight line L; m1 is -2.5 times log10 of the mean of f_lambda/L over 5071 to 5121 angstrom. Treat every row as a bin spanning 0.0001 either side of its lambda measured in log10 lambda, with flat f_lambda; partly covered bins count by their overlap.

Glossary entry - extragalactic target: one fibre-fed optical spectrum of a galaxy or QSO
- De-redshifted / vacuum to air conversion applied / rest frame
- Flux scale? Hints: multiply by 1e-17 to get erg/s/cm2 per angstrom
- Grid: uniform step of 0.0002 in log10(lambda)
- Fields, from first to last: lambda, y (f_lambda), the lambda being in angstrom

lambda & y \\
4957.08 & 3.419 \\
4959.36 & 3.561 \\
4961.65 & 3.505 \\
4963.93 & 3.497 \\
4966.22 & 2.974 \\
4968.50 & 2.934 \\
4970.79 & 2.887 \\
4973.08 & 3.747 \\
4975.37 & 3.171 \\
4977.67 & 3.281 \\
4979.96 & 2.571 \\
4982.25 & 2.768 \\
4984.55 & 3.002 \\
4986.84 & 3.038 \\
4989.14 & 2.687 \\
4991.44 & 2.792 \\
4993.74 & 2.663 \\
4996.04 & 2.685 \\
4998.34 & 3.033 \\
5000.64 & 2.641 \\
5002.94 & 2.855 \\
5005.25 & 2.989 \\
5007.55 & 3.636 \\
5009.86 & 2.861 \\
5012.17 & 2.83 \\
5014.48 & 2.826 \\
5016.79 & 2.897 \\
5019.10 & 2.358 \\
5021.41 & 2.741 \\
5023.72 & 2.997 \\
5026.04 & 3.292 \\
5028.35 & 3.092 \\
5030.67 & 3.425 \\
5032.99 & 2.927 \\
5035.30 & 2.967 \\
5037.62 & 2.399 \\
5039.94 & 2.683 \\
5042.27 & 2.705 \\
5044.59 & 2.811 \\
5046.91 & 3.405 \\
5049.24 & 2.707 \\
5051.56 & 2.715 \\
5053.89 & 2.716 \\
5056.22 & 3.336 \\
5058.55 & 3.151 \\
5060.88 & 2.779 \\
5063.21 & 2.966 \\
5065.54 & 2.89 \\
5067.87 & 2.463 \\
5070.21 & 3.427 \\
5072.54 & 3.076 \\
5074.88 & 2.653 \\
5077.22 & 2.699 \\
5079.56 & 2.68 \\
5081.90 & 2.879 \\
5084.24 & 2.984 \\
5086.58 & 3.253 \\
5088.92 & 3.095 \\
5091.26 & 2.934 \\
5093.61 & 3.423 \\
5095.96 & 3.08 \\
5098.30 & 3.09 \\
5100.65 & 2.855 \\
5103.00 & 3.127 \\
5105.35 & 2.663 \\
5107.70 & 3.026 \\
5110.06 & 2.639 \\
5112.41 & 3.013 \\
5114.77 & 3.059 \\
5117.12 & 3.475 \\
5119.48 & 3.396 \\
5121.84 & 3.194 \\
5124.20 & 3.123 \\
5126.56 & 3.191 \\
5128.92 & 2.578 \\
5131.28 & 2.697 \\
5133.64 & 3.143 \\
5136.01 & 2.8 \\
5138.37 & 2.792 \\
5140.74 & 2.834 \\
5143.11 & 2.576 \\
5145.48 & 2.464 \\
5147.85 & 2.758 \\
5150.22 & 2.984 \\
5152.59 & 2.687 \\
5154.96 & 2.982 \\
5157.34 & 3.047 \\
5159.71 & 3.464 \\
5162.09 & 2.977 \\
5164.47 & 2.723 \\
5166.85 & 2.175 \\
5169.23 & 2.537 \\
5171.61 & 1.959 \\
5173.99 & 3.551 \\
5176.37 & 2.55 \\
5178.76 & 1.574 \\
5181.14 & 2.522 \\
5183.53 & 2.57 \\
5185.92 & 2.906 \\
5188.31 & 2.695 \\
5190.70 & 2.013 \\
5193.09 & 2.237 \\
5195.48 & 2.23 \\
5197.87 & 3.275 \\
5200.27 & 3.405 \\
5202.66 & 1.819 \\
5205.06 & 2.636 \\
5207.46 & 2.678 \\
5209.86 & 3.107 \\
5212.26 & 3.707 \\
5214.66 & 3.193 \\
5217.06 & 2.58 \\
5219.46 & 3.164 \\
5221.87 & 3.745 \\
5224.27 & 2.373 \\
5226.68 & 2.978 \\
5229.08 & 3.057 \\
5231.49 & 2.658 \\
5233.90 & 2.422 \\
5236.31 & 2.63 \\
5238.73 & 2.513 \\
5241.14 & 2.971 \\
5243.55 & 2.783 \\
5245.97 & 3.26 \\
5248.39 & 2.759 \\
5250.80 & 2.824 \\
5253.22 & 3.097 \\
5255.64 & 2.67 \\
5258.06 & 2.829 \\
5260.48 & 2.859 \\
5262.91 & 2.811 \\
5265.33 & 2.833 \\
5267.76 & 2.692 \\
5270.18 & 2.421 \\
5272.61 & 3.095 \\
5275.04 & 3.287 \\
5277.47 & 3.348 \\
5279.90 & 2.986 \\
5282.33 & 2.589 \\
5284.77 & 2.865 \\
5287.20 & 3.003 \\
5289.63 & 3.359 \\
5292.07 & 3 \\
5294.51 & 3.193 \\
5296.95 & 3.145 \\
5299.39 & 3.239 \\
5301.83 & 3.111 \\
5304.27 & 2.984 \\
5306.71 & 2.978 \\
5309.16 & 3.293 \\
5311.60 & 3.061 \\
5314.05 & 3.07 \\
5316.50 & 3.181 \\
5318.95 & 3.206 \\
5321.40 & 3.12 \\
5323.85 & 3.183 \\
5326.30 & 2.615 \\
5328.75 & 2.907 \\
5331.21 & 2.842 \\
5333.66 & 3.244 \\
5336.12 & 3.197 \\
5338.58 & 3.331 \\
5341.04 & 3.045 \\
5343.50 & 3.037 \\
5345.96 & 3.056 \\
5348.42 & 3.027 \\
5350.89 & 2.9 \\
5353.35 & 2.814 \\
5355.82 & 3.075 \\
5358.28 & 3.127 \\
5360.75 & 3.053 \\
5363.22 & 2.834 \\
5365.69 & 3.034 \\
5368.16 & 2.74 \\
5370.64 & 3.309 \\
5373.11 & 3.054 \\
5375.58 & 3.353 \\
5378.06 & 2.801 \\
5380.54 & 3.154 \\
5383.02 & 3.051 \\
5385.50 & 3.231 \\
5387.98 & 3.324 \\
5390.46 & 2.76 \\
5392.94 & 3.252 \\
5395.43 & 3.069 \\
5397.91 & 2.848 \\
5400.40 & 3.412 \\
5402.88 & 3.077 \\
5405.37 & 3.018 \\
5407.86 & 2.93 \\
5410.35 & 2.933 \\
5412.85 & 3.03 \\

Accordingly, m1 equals -0.05 mag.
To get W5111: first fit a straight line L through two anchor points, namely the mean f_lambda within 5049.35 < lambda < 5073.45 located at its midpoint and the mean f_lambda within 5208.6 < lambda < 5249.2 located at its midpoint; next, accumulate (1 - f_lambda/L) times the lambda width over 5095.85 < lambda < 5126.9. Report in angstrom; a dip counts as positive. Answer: -1.30 angstrom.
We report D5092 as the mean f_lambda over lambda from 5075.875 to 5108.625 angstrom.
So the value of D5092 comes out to 2.98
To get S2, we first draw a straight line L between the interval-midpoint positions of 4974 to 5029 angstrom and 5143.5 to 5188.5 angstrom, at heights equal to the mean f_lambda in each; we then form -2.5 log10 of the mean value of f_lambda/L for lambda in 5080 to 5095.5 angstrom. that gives -0.10 mag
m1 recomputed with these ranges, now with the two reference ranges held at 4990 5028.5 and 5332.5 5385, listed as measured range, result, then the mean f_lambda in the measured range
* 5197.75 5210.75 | 0.079 mag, 2.77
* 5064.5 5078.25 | 0.018 mag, 2.87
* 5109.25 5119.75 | -0.061 mag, 3.11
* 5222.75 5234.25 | 0.093 mag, 2.75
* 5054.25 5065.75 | -0.037 mag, 3.01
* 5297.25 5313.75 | -0.027 mag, 3.11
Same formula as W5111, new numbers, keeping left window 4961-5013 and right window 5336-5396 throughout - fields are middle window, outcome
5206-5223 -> -0.67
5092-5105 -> -0.27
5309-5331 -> 0.04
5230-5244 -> 1.73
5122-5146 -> 1.41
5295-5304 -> -0.29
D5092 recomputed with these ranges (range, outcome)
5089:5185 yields 2.86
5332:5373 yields 3.05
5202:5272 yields 2.84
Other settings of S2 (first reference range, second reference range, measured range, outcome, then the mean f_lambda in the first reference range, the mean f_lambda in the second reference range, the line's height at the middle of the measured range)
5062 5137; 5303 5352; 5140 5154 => 0.11 mag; 2.99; 3.06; 3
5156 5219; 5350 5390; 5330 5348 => -0.04 mag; 2.7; 3.05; 2.99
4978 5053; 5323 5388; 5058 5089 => 0.00 mag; 2.88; 3.04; 2.91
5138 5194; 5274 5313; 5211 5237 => -0.04 mag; 2.65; 3.09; 2.85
